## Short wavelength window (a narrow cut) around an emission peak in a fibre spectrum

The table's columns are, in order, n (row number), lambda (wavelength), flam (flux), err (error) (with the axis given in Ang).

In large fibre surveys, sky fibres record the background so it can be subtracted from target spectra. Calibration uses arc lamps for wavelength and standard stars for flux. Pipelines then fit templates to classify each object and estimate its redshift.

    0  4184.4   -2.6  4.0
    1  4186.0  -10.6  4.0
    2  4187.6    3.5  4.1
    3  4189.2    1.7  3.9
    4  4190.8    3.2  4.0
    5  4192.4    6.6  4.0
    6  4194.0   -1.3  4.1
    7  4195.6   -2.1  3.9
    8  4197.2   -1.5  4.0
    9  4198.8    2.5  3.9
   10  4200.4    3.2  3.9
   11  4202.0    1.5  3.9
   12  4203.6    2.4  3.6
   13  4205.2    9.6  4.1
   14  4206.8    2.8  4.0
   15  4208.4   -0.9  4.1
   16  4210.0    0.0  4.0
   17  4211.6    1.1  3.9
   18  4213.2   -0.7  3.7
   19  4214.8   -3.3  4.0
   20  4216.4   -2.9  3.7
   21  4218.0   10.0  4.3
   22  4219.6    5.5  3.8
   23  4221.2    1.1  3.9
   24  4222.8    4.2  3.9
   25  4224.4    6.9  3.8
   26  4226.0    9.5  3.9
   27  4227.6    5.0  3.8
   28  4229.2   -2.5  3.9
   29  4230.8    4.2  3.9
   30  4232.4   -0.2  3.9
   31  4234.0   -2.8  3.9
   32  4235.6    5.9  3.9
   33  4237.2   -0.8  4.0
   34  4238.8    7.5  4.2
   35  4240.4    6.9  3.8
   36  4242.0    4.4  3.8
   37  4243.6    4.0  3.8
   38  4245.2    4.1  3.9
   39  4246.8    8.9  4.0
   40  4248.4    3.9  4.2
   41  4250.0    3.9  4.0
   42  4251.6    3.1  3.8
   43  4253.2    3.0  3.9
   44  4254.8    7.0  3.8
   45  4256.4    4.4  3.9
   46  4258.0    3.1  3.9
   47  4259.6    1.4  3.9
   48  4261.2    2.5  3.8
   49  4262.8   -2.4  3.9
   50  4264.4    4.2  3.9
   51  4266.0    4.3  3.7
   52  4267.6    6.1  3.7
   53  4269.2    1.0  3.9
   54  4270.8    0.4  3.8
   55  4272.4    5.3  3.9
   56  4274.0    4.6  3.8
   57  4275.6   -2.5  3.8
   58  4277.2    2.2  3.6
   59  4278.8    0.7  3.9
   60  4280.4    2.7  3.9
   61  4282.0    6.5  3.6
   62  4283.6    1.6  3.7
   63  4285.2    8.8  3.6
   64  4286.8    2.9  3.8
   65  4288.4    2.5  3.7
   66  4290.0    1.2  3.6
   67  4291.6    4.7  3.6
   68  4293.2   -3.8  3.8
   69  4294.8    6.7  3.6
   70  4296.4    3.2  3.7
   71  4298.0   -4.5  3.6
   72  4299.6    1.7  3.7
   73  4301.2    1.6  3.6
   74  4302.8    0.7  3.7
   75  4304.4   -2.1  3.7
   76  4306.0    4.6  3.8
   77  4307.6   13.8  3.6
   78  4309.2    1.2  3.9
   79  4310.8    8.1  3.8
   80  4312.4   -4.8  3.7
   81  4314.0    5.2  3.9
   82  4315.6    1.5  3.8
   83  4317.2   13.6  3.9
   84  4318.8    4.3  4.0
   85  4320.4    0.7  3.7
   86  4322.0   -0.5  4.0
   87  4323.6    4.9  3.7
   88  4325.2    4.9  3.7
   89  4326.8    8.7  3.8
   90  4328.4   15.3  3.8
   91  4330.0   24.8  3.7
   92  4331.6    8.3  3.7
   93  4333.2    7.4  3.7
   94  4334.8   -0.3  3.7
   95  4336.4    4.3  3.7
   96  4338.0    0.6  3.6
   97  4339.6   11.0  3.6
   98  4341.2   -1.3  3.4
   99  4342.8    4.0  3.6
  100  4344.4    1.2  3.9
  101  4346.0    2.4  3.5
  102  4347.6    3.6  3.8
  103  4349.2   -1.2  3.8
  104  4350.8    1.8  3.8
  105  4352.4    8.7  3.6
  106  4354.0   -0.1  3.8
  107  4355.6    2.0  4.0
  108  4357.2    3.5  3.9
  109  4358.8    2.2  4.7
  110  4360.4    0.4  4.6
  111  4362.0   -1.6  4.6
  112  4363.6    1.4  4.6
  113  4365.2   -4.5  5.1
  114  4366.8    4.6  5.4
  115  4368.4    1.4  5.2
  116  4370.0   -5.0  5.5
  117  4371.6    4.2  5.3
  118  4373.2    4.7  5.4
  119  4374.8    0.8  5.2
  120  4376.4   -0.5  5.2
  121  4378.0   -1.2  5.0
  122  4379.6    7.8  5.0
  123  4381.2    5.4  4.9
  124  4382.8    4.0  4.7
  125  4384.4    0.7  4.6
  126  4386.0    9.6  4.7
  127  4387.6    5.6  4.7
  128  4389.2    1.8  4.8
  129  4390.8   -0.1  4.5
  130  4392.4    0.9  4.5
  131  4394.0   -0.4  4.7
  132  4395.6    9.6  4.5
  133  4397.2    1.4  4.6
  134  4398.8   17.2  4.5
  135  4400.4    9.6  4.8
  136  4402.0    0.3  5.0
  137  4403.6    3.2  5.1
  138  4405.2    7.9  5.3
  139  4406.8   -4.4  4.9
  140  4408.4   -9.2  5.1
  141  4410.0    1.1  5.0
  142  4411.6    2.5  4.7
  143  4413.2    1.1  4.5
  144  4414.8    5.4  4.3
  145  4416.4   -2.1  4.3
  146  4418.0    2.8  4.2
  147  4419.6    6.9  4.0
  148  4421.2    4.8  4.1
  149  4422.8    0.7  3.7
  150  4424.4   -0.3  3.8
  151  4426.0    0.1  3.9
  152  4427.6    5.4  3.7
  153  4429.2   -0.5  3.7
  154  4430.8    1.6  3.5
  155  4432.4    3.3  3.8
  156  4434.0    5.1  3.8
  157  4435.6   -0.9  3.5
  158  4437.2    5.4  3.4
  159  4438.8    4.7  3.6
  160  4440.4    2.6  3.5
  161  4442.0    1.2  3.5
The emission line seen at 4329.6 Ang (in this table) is [O II] 3727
